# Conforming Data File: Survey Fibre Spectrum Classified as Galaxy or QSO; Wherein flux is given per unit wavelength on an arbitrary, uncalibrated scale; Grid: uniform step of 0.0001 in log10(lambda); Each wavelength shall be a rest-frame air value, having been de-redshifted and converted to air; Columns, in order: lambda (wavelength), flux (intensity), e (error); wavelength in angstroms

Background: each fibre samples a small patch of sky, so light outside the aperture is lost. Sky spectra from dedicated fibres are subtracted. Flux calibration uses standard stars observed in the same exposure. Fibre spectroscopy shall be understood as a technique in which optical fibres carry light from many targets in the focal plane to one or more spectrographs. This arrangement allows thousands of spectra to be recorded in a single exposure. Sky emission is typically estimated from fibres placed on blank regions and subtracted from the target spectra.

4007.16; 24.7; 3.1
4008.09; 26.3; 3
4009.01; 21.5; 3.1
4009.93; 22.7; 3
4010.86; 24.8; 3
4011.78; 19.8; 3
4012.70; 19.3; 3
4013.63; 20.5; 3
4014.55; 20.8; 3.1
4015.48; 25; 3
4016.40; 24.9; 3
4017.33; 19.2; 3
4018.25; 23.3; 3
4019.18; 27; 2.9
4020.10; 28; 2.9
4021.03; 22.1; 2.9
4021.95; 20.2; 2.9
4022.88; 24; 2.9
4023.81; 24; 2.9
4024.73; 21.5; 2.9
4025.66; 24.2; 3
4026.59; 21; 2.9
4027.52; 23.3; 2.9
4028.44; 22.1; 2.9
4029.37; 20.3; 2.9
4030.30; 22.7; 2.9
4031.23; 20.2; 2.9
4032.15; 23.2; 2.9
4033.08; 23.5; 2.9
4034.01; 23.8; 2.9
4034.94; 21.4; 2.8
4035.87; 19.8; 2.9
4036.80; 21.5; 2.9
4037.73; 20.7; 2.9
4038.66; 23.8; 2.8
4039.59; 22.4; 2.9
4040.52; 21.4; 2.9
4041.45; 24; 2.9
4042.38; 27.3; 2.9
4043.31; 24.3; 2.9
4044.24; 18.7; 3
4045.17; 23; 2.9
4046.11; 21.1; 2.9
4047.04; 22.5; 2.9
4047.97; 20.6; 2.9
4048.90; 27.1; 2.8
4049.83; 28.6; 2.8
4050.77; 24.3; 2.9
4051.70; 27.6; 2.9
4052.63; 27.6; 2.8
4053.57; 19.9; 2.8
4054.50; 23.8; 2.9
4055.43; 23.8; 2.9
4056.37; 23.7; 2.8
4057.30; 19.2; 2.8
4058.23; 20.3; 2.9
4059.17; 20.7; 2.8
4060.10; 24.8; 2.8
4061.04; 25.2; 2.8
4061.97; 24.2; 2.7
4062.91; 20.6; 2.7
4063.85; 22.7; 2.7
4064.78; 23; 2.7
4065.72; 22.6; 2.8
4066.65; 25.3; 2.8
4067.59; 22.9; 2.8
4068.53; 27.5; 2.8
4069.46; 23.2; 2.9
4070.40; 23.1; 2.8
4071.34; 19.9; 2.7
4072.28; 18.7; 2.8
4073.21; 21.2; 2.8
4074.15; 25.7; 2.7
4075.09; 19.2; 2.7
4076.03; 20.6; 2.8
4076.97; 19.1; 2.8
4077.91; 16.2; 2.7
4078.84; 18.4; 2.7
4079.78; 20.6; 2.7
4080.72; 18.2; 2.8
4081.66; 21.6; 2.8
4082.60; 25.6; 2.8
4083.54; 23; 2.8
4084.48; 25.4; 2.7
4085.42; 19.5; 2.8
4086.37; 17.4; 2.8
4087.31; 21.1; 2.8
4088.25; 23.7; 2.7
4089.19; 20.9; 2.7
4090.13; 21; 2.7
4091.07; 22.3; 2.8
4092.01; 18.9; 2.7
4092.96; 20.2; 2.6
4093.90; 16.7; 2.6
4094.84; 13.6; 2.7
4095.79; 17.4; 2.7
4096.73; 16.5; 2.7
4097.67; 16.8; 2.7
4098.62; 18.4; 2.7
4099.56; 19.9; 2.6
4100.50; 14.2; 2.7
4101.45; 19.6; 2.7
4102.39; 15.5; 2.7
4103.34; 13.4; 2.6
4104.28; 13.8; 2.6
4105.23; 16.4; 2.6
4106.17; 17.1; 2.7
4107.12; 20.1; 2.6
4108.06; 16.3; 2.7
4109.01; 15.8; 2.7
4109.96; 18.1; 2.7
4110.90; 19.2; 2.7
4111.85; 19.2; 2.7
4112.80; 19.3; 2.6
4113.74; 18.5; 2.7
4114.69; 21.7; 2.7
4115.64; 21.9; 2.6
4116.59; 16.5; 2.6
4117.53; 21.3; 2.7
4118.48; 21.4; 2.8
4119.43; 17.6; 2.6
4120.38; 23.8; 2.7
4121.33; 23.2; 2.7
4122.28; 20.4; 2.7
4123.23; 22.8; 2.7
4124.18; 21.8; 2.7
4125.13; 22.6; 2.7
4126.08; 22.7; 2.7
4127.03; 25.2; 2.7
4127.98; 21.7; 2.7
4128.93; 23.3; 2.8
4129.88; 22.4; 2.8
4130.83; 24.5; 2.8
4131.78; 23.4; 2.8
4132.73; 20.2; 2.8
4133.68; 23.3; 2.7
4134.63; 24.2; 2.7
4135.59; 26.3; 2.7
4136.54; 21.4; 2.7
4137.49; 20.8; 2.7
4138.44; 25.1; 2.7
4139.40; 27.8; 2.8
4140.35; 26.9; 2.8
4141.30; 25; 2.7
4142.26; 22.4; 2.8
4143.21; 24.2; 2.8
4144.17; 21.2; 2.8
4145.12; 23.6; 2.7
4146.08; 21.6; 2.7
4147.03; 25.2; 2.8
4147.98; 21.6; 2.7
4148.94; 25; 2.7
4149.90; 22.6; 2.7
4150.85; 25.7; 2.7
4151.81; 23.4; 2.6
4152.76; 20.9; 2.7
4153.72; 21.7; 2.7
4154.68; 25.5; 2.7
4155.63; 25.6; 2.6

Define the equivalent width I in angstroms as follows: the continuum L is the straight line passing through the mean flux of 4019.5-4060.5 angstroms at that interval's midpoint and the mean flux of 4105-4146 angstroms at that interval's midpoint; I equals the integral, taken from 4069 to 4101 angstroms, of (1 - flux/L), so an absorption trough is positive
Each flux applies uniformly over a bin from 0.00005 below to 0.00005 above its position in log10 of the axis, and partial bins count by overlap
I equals 3.4 angstroms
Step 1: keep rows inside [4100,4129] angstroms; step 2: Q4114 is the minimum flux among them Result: 13.4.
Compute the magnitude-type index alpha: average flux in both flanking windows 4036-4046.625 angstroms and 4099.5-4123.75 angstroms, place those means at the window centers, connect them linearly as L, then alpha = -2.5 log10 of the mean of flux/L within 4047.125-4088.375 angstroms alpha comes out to -0.068 mag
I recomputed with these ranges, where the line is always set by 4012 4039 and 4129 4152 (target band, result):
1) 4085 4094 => 1.1 angstroms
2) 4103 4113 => 2.6 angstroms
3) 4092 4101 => 2.3 angstroms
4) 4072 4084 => 1.2 angstroms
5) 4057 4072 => 0.0 angstroms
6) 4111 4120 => 1.4 angstroms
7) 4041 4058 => -0.7 angstroms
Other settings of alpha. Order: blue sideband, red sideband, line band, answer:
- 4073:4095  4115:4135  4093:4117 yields 0.22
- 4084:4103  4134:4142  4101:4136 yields 0.09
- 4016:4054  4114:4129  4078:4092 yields 0.06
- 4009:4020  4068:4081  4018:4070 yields -0.07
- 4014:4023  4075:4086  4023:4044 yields 0.01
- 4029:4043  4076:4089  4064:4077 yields -0.06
